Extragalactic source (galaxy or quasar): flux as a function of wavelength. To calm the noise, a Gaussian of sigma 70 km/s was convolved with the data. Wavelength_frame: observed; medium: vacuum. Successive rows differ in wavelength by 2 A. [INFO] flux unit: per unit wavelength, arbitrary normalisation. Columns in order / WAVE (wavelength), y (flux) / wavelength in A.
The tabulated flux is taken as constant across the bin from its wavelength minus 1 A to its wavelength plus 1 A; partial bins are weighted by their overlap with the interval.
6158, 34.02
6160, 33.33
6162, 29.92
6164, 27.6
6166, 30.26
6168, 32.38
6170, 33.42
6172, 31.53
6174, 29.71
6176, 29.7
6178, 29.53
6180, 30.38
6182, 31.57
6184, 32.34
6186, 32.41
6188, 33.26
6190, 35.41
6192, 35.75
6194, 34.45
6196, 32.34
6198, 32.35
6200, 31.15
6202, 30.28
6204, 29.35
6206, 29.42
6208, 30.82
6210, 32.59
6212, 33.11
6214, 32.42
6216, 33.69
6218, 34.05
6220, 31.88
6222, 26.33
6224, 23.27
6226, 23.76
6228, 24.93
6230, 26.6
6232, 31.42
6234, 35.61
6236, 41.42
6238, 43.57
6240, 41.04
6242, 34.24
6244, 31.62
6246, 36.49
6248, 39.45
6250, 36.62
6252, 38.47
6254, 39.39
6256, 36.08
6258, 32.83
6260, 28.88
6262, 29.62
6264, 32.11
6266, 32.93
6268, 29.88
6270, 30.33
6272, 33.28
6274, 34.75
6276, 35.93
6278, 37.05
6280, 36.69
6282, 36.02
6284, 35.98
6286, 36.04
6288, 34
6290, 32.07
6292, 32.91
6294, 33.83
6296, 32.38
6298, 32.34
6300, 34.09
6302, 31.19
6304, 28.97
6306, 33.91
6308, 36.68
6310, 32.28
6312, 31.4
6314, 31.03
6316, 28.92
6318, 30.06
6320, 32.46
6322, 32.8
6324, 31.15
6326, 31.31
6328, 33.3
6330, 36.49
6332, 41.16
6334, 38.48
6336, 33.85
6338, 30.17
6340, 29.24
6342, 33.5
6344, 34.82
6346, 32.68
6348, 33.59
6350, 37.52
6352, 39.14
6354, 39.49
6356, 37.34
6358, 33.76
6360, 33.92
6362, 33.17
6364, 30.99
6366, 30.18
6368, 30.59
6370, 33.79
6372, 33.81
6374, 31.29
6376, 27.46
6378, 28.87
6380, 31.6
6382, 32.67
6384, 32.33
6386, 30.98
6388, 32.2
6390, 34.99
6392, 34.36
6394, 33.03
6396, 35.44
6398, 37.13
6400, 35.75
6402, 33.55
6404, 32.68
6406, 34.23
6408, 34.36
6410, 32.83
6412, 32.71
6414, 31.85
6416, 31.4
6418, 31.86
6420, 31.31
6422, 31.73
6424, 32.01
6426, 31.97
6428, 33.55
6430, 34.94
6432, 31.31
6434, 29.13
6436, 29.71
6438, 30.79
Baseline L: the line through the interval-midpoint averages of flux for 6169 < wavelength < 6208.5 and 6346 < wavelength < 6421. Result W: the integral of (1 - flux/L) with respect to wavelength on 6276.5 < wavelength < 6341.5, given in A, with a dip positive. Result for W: -1.4 A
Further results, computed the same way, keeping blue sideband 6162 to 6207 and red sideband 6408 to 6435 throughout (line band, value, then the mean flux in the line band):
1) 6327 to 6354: -2.7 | 35.1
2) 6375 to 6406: -0.8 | 32.9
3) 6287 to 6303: -0.5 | 32.9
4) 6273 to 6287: -1.9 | 36.1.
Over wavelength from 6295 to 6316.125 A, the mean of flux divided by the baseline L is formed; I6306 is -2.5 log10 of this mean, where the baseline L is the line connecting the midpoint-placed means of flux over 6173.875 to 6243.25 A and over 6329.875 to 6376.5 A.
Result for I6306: 0.04 mag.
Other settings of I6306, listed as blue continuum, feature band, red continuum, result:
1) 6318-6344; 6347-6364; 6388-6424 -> -0.07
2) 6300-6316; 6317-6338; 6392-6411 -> -0.04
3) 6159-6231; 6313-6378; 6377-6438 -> -0.04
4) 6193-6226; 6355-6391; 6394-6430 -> 0.02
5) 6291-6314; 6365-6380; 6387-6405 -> 0.10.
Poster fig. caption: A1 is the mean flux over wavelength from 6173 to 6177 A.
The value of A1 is 29.7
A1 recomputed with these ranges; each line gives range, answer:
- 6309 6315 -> 31.6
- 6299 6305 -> 31.4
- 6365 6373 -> 32.1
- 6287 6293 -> 33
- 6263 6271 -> 31.3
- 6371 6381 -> 30.6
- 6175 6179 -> 29.6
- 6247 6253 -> 38.2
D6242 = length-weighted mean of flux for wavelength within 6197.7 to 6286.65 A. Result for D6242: 33.2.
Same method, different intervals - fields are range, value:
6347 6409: 33.6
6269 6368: 33.7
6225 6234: 27.7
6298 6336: 33.1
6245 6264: 35.1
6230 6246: 36.3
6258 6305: 33.1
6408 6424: 32.1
